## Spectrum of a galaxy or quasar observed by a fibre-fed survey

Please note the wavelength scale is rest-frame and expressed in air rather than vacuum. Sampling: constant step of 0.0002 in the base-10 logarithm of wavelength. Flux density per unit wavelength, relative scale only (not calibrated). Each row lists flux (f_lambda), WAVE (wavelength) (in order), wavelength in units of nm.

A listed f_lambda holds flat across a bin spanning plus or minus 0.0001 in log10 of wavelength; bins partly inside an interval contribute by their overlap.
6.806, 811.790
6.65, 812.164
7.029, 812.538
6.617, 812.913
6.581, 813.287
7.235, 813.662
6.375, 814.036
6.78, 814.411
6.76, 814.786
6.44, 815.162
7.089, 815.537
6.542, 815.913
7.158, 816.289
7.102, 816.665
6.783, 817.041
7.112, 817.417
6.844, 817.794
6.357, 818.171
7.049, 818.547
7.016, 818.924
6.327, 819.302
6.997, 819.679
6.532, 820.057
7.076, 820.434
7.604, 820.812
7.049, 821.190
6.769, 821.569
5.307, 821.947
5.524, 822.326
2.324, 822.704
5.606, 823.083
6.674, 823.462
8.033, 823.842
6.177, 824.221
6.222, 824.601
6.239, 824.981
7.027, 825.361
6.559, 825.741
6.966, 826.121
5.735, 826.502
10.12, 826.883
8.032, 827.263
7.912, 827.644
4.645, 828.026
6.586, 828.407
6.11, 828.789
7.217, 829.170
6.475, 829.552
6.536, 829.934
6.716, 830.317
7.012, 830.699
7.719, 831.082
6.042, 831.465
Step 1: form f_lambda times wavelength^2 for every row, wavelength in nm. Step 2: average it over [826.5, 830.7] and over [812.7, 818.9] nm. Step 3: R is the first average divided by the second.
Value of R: 1.06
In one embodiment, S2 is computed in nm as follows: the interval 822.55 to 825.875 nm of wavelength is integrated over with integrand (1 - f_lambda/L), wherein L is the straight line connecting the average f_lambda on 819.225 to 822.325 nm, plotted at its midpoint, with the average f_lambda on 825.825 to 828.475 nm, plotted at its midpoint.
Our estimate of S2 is 0.38 nm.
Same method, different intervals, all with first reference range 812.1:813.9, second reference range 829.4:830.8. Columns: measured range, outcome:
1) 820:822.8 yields 0.26 nm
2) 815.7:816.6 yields -0.01 nm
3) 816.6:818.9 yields -0.03 nm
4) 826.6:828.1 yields -0.25 nm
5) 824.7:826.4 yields 0.02 nm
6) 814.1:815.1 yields 0.02 nm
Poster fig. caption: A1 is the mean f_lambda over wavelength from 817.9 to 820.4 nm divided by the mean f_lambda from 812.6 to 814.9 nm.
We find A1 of 1.0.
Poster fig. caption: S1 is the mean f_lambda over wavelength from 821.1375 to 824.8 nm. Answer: 5.93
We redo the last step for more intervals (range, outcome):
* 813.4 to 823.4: 6.53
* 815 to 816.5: 6.82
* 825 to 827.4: 7.31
